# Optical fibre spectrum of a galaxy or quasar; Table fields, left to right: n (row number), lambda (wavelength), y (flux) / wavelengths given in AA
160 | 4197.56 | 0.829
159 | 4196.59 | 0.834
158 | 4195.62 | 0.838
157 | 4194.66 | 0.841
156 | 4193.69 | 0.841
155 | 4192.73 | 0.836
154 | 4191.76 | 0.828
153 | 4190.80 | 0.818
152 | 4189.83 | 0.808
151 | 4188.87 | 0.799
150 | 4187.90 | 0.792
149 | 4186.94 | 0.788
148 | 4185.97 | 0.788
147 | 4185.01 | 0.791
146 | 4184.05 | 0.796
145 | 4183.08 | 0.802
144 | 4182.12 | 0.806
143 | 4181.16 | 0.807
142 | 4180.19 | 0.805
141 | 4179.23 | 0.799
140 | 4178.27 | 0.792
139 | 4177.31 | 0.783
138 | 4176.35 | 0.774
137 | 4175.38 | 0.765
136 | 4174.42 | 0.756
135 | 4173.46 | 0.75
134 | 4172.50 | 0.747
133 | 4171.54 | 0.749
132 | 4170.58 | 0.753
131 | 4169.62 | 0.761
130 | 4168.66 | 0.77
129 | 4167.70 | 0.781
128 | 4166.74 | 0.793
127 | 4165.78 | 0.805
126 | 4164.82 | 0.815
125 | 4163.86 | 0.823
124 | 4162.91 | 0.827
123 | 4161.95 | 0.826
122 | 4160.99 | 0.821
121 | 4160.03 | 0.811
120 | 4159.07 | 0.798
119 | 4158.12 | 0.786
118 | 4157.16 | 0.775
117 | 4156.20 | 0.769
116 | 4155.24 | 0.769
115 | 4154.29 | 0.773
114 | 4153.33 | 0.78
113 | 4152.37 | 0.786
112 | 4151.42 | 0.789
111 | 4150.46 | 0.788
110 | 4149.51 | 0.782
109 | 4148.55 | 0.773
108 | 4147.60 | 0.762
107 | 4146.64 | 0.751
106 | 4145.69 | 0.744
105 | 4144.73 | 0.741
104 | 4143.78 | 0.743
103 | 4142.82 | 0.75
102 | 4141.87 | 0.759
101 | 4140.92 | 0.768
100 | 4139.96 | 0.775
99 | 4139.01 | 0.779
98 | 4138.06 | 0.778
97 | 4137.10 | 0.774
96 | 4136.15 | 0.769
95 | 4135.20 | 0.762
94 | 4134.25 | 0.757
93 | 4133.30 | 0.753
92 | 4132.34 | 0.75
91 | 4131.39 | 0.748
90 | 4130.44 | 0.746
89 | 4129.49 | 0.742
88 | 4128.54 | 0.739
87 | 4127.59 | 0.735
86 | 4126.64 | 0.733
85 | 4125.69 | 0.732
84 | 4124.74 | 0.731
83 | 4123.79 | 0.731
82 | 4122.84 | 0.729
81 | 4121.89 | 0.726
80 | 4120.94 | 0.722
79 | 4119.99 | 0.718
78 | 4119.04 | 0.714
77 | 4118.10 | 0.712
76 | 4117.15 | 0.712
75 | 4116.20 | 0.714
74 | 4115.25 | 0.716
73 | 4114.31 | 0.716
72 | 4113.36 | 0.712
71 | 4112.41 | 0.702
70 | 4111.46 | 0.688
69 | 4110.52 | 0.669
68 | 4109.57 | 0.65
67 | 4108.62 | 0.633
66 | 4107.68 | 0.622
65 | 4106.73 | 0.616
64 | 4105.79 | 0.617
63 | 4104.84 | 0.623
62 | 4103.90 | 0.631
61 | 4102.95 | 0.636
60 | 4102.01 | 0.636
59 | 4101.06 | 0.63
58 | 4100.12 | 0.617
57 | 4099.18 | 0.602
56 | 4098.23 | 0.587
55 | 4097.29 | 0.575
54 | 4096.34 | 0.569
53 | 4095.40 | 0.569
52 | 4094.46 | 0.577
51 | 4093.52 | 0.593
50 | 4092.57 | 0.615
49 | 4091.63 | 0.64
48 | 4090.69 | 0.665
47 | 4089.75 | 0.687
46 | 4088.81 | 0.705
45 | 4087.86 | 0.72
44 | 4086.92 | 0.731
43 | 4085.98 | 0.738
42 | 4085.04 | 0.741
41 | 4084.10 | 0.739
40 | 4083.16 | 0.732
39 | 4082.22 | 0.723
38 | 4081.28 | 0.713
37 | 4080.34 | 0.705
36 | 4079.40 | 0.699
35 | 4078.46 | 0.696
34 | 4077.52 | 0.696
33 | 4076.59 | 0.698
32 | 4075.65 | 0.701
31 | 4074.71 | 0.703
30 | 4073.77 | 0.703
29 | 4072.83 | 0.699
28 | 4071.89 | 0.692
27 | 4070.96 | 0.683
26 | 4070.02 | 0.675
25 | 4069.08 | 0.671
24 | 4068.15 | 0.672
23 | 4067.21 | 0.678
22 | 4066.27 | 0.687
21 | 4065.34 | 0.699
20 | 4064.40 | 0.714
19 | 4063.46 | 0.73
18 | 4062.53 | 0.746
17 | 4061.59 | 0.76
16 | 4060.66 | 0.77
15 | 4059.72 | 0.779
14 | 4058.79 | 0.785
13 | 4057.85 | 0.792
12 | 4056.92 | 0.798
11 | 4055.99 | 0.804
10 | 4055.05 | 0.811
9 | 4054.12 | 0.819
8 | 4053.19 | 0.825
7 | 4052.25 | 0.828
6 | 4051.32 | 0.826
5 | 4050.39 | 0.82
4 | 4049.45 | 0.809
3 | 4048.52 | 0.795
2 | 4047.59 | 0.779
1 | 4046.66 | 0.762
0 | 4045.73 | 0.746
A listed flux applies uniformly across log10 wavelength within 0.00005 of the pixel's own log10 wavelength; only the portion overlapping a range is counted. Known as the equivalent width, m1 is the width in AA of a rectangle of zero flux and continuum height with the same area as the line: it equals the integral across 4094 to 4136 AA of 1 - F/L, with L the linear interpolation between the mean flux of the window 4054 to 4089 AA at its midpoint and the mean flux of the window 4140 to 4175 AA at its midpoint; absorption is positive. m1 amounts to 3.9 AA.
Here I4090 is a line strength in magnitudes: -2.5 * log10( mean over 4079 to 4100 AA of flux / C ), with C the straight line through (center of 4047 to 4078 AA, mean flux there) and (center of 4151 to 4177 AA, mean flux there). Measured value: 0.14 mag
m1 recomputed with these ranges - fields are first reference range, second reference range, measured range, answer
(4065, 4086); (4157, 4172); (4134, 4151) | 0.1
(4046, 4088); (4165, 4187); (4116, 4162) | 0.6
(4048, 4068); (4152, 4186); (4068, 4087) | 1.7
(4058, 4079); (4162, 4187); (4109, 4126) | 0.8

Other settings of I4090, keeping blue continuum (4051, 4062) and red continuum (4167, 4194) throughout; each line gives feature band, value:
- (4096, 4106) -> 0.29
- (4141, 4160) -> 0.03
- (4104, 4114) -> 0.21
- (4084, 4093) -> 0.15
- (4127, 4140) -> 0.05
